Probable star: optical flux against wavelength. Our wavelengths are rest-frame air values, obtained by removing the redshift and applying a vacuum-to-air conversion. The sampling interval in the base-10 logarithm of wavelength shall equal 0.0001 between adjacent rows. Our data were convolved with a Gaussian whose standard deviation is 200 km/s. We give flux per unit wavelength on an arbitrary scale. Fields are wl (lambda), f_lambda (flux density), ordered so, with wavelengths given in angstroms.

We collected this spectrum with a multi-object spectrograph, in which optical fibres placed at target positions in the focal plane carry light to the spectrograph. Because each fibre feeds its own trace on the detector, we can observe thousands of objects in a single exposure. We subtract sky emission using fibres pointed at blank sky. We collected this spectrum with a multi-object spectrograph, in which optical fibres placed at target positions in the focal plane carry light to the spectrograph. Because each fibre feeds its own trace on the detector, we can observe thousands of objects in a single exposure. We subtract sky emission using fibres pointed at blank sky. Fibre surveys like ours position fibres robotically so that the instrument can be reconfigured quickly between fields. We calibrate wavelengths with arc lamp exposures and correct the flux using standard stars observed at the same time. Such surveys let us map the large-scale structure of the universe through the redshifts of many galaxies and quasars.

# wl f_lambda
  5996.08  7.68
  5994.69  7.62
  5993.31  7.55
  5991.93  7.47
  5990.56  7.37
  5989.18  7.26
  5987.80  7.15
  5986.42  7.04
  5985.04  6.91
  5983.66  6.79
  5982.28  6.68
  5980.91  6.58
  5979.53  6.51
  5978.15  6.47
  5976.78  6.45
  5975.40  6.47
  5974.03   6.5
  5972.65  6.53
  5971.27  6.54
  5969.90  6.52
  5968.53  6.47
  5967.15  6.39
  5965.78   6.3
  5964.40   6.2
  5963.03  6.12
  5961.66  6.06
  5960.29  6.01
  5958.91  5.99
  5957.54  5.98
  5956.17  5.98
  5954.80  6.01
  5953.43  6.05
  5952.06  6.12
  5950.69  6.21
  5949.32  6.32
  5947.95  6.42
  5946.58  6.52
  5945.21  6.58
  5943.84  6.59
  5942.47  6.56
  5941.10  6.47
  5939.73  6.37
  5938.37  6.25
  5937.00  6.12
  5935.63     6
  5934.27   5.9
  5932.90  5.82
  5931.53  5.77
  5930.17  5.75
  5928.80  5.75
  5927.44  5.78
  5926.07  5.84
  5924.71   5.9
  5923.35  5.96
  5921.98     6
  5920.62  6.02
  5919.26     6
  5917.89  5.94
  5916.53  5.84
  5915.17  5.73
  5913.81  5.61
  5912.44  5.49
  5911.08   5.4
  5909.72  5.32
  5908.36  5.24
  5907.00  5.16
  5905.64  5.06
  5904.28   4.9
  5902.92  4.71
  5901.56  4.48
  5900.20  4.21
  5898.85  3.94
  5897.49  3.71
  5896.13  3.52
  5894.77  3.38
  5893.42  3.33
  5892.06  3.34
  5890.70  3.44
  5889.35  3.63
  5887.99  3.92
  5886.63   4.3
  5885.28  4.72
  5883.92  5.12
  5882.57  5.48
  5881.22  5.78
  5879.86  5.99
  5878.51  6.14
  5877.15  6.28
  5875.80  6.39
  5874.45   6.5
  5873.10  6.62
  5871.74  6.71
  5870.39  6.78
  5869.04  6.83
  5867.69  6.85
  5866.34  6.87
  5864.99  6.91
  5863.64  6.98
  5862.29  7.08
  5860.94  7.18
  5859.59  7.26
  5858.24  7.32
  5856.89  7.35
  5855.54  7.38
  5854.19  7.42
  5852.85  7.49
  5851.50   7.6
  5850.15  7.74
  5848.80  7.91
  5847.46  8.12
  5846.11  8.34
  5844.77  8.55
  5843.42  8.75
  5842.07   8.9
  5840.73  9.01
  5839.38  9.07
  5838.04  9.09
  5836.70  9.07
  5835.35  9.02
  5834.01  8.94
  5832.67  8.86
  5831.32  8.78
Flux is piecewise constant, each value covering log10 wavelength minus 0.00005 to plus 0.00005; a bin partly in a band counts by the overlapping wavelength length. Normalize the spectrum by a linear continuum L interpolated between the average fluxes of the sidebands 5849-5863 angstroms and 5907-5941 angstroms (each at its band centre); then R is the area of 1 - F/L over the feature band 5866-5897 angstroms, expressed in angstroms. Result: 7.1 angstroms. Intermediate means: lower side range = 7.39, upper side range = 5.82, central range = 5.27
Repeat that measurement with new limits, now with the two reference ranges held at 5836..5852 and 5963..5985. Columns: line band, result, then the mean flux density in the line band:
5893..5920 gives 9.53 angstroms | 4.87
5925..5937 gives 2.21 angstroms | 5.85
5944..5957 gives 1.15 angstroms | 6.26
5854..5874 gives 2.90 angstroms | 7.02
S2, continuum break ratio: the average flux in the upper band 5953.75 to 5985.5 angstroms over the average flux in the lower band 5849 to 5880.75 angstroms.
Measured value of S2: 0.92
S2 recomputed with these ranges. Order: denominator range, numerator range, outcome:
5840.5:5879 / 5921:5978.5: 0.84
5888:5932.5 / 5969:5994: 1.37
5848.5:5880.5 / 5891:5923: 0.70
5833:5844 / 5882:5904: 0.45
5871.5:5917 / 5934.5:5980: 1.27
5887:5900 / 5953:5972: 1.71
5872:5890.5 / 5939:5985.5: 1.17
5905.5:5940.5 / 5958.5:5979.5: 1.10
